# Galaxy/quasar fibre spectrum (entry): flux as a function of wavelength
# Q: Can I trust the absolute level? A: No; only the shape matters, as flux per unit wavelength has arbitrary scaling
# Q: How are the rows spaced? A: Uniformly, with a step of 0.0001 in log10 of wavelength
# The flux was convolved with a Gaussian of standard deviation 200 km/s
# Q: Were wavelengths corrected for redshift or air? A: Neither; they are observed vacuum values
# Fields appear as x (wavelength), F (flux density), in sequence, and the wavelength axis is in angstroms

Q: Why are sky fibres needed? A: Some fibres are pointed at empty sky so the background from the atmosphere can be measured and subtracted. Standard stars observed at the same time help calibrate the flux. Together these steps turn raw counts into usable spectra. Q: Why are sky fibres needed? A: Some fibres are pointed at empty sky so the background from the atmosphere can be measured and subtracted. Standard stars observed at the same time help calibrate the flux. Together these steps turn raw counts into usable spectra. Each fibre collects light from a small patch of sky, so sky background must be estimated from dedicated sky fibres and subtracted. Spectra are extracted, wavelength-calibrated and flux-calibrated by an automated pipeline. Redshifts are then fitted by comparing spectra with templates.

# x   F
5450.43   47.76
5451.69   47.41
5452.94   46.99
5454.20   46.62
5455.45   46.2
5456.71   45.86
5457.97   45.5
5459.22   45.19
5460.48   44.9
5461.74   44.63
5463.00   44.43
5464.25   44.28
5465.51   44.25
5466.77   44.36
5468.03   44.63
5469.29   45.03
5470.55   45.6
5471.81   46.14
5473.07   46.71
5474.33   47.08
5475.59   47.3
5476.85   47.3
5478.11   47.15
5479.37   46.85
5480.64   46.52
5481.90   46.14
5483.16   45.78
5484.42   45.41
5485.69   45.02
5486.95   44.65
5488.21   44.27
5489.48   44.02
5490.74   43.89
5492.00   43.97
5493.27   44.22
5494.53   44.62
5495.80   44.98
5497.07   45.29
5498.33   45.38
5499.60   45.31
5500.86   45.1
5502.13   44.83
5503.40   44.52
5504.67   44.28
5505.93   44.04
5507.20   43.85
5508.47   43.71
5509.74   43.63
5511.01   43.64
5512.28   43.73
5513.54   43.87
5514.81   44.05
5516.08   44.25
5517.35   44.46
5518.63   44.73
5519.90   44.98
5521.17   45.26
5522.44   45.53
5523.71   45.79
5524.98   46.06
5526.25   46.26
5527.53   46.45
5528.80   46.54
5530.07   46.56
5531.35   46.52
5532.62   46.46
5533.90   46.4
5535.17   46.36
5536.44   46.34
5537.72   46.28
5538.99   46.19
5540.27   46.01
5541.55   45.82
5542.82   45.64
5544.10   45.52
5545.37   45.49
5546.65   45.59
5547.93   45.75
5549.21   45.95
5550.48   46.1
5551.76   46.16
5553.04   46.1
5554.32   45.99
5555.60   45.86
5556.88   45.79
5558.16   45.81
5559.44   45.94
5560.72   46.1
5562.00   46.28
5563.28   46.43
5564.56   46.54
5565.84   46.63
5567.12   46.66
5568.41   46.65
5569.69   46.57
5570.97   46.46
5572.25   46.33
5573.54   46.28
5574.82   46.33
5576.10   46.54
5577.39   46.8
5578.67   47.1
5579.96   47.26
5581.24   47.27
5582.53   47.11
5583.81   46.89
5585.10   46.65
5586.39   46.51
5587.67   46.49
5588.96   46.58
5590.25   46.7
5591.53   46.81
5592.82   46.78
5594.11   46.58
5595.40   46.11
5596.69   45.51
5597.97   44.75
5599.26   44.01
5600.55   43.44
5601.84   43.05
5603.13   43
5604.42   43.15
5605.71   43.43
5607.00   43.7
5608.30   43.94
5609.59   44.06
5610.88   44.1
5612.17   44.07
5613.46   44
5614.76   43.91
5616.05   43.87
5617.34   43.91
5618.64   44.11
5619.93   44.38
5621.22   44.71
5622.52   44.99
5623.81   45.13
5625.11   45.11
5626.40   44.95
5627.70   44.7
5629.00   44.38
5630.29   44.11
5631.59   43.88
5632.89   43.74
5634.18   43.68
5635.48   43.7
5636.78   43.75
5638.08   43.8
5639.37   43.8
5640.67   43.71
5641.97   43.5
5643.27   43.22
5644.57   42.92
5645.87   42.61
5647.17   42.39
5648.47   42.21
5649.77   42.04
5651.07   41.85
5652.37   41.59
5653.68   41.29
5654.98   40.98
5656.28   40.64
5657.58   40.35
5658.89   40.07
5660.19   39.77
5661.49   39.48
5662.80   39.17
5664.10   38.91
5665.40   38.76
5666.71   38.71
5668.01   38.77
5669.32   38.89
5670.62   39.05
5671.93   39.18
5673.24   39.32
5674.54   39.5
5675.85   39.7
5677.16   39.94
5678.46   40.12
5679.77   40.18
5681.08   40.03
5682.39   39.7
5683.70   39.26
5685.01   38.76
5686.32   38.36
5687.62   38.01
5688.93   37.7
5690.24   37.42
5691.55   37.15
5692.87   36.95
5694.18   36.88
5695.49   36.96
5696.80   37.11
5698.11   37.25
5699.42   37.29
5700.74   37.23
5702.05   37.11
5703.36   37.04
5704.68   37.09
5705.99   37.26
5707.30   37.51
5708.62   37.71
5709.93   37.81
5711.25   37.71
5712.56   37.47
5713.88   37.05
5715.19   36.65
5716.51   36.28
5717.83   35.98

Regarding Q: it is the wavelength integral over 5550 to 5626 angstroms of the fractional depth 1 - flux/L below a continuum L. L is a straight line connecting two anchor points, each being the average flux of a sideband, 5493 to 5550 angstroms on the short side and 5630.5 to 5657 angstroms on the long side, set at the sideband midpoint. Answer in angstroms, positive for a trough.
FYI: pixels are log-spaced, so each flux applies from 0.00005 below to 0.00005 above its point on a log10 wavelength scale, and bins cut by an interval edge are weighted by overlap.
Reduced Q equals -2.8 angstroms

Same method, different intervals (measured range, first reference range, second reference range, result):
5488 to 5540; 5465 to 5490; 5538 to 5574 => 0.9 angstroms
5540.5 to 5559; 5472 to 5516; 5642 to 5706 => -1.1 angstroms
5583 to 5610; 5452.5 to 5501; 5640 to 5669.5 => -1.7 angstroms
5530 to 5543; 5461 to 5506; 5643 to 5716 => -0.8 angstroms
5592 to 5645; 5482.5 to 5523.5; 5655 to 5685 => -4.0 angstroms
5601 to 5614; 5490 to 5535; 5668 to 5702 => -0.7 angstroms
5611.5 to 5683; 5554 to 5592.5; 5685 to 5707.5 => -1.7 angstroms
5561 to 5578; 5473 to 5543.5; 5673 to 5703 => -1.4 angstroms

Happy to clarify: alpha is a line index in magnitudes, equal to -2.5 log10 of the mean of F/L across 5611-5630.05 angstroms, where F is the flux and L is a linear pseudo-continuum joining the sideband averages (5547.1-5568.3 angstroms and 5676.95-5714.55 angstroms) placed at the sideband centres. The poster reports -0.05 mag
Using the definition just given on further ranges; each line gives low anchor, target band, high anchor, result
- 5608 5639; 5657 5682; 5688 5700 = 0.005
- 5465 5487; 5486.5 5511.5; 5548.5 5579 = 0.039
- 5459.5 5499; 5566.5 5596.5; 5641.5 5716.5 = -0.110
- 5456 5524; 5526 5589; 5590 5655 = -0.045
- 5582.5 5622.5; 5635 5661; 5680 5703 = -0.023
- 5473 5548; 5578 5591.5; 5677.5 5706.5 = -0.110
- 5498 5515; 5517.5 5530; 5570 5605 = -0.026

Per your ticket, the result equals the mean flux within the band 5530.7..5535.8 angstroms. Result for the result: 46.4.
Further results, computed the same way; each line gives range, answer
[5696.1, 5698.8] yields 37.3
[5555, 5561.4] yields 45.9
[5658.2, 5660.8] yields 39.9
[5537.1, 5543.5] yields 46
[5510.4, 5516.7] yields 44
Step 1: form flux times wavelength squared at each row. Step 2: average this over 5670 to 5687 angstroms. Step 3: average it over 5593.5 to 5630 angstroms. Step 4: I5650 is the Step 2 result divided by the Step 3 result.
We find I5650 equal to 0.91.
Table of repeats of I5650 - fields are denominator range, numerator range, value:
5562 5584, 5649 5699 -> 0.87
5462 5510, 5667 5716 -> 0.91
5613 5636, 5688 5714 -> 0.86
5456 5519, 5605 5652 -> 1.02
